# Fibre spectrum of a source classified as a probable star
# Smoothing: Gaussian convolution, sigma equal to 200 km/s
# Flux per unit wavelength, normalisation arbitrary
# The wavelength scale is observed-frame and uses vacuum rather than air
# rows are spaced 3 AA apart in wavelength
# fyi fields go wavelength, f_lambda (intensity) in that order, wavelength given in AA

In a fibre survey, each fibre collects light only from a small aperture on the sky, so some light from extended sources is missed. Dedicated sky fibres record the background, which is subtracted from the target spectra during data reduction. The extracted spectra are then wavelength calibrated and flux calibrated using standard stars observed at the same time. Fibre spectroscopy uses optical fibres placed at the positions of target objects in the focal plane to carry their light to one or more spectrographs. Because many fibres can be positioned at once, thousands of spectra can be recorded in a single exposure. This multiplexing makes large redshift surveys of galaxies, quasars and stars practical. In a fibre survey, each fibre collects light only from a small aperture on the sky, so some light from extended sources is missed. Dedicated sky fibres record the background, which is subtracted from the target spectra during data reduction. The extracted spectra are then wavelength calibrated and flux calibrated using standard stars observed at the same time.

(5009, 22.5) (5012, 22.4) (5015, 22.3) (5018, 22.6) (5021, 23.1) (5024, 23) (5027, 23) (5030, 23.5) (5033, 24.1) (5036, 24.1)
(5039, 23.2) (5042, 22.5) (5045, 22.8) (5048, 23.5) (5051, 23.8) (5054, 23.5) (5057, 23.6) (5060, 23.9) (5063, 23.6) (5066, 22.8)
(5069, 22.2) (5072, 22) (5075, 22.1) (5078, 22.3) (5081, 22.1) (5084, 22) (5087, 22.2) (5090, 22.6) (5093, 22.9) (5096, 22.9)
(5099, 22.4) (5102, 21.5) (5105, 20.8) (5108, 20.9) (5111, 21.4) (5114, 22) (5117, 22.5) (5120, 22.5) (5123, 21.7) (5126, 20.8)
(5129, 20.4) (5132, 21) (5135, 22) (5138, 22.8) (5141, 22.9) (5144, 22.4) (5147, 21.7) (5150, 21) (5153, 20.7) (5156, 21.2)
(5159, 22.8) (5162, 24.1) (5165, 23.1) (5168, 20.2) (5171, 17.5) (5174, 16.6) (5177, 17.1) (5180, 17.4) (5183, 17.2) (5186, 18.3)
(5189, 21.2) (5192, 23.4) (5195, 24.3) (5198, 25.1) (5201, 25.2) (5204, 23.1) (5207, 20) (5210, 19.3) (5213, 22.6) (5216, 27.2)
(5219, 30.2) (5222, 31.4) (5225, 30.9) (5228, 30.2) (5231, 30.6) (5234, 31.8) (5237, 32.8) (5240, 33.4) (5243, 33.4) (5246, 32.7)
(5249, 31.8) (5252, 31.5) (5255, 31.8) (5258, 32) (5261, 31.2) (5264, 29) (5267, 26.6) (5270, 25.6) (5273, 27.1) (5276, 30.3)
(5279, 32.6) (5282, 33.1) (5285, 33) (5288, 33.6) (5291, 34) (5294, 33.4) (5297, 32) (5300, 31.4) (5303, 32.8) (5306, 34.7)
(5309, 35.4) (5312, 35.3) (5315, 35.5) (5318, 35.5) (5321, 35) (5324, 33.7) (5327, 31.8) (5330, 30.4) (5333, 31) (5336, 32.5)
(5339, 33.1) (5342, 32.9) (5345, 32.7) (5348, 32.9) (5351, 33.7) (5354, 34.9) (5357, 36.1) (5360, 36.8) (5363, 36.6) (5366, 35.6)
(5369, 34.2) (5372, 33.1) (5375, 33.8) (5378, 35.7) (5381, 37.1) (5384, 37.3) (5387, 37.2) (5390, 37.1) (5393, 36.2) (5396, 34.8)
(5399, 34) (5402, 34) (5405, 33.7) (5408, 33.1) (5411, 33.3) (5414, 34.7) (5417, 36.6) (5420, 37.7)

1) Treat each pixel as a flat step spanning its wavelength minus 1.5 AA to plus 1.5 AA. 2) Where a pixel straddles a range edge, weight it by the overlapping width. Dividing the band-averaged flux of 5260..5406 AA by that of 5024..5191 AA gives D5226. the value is 1.53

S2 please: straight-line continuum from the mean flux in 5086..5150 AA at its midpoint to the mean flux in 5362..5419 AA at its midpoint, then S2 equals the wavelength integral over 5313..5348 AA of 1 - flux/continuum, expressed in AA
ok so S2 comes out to -1.0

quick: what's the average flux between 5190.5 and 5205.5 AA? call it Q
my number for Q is 24.2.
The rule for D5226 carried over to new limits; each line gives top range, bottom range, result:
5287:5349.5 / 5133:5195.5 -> 1.60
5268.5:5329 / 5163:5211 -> 1.59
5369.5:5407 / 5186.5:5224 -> 1.45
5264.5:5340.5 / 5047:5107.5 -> 1.43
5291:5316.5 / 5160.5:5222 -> 1.54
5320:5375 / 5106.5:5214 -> 1.58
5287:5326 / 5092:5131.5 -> 1.57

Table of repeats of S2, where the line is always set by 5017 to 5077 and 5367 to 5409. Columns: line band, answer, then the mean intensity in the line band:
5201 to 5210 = 2.2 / 21.8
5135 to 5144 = 1.3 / 22.6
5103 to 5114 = 1.8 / 21.2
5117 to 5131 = 2.4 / 21.5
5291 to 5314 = -1.1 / 33.6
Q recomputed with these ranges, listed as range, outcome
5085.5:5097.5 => 22.6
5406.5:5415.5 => 33.7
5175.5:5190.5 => 18.2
